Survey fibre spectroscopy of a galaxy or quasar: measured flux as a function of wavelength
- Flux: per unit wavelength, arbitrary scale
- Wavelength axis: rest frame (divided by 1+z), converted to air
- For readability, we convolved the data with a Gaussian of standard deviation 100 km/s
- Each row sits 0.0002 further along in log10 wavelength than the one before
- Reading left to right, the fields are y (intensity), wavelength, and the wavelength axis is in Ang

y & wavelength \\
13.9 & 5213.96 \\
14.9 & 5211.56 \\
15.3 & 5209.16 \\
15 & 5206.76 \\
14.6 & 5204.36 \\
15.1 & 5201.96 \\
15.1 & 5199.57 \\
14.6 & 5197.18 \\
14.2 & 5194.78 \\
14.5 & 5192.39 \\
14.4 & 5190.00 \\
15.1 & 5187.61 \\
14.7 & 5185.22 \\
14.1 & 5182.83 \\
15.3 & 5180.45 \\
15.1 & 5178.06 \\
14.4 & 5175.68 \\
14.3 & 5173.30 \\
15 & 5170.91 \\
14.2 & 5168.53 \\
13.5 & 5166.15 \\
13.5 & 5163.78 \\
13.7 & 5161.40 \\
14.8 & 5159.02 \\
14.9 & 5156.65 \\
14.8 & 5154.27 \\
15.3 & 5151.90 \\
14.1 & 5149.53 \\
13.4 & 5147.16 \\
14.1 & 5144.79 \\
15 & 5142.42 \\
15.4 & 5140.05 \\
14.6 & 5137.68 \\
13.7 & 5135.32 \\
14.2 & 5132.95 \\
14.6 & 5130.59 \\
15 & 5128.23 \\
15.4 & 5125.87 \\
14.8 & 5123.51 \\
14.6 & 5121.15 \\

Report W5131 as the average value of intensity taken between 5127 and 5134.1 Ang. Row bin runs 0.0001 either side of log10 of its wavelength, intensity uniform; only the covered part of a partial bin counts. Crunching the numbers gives 14.6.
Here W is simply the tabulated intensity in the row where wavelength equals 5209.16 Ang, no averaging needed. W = 15.3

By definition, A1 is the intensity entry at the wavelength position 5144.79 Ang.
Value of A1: 14.1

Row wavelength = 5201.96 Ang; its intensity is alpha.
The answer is 15.1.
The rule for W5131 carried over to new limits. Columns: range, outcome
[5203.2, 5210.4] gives 15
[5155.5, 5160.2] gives 14.9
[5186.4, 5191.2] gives 14.7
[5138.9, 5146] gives 14.8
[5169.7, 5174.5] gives 14.6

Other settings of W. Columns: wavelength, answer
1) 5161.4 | 13.7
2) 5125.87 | 15.4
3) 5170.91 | 15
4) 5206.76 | 15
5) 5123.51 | 14.8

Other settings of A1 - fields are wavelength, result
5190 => 14.4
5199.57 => 15.1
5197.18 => 14.6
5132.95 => 14.2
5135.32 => 13.7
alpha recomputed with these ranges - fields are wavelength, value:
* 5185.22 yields 14.7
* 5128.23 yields 15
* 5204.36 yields 14.6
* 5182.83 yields 14.1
